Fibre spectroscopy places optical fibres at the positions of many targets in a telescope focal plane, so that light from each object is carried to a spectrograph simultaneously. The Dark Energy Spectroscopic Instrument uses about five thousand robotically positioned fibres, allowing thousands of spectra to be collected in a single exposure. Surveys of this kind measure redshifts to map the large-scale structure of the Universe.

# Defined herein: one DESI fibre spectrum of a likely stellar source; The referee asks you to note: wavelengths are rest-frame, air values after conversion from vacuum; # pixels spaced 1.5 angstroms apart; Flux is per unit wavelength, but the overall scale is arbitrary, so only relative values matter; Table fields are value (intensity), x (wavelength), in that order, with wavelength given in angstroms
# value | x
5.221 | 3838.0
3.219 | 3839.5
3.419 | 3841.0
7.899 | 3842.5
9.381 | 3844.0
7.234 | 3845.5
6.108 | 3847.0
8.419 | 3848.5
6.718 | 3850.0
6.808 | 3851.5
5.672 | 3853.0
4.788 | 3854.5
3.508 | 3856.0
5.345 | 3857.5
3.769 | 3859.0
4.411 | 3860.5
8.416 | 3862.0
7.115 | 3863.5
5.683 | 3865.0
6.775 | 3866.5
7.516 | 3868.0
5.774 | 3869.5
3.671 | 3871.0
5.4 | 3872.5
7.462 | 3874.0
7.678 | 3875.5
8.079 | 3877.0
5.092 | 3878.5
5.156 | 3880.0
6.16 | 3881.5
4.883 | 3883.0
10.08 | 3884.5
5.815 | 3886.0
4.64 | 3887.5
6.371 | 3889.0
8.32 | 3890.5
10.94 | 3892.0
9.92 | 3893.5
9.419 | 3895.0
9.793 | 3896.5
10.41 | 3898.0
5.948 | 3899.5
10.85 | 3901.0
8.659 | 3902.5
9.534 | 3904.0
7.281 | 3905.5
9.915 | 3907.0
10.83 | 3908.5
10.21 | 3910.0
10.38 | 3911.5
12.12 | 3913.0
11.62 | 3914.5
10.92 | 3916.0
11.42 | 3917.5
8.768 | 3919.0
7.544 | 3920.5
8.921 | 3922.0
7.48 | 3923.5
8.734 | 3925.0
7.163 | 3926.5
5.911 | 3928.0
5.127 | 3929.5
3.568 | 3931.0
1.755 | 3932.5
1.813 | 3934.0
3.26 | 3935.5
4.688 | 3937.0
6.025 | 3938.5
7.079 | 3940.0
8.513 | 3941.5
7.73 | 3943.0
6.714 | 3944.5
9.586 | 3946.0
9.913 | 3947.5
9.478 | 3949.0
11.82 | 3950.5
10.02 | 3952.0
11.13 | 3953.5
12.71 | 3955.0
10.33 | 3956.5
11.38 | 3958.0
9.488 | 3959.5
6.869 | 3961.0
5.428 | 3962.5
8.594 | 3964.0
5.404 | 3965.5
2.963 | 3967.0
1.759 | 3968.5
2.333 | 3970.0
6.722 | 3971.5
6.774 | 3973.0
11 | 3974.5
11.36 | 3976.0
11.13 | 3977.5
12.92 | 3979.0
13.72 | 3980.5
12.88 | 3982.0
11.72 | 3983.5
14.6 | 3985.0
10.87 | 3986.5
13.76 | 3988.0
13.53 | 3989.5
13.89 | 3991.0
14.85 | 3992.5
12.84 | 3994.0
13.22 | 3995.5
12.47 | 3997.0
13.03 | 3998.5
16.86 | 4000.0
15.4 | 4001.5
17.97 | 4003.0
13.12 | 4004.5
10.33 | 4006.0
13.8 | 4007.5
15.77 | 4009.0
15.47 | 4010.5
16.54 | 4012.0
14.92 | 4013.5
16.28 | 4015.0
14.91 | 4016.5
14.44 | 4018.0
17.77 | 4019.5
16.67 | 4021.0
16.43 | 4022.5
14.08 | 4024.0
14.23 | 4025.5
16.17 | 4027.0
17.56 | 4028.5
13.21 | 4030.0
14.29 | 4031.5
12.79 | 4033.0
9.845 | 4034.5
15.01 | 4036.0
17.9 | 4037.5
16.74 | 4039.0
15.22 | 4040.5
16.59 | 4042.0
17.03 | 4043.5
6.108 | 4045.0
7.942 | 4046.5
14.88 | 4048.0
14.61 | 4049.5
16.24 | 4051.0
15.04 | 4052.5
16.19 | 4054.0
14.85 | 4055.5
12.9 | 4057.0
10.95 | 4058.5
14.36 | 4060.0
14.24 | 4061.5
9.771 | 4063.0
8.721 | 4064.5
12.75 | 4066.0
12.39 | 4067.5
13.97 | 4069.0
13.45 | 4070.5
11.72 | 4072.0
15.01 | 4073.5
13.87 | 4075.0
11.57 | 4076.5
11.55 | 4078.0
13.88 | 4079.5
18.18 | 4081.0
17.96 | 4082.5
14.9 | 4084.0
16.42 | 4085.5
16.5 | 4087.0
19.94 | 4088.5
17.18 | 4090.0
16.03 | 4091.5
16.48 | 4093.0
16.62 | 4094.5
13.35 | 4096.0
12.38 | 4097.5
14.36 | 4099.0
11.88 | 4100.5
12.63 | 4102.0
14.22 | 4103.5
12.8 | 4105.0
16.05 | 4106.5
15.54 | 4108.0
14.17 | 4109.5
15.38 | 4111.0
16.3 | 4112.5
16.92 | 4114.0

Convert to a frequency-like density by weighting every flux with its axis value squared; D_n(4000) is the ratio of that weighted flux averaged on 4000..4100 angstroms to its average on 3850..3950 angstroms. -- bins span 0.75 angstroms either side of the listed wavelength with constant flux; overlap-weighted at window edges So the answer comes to 2.1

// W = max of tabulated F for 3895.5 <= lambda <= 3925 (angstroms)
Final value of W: 12.12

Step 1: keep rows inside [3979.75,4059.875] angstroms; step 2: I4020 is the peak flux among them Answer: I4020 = 17.97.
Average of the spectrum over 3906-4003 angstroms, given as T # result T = 9.45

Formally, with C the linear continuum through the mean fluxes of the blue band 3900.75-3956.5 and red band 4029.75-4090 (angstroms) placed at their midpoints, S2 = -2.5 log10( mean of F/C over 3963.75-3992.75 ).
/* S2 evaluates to 0.07 mag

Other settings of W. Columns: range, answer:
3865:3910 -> 10.94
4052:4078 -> 16.19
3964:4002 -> 16.86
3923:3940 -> 8.734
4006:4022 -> 17.77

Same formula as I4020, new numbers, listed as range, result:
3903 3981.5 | 13.72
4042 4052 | 17.03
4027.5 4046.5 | 17.9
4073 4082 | 18.18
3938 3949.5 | 9.913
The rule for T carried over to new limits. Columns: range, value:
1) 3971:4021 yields 13.6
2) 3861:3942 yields 7.52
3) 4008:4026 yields 15.6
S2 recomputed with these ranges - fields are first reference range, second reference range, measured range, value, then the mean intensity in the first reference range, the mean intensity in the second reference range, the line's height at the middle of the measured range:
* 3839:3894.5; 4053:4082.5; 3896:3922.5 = -0.23 mag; 6.45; 13.3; 7.9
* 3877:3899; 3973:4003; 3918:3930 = 0.25 mag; 7.64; 13.1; 9.61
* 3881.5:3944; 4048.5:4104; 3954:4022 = -0.10 mag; 7.89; 14.2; 10.8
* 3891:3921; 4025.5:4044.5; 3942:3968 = 0.32 mag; 9.83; 15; 11.8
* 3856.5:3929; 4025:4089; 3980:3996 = -0.16 mag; 7.86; 14.1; 11.5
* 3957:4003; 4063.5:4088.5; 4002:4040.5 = -0.23 mag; 10.7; 14.1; 12.2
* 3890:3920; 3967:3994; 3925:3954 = 0.43 mag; 9.86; 10.7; 10.2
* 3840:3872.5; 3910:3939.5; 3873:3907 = -0.18 mag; 6.08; 7.3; 6.68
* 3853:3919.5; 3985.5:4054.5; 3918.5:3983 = 0.37 mag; 7.72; 14.5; 11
